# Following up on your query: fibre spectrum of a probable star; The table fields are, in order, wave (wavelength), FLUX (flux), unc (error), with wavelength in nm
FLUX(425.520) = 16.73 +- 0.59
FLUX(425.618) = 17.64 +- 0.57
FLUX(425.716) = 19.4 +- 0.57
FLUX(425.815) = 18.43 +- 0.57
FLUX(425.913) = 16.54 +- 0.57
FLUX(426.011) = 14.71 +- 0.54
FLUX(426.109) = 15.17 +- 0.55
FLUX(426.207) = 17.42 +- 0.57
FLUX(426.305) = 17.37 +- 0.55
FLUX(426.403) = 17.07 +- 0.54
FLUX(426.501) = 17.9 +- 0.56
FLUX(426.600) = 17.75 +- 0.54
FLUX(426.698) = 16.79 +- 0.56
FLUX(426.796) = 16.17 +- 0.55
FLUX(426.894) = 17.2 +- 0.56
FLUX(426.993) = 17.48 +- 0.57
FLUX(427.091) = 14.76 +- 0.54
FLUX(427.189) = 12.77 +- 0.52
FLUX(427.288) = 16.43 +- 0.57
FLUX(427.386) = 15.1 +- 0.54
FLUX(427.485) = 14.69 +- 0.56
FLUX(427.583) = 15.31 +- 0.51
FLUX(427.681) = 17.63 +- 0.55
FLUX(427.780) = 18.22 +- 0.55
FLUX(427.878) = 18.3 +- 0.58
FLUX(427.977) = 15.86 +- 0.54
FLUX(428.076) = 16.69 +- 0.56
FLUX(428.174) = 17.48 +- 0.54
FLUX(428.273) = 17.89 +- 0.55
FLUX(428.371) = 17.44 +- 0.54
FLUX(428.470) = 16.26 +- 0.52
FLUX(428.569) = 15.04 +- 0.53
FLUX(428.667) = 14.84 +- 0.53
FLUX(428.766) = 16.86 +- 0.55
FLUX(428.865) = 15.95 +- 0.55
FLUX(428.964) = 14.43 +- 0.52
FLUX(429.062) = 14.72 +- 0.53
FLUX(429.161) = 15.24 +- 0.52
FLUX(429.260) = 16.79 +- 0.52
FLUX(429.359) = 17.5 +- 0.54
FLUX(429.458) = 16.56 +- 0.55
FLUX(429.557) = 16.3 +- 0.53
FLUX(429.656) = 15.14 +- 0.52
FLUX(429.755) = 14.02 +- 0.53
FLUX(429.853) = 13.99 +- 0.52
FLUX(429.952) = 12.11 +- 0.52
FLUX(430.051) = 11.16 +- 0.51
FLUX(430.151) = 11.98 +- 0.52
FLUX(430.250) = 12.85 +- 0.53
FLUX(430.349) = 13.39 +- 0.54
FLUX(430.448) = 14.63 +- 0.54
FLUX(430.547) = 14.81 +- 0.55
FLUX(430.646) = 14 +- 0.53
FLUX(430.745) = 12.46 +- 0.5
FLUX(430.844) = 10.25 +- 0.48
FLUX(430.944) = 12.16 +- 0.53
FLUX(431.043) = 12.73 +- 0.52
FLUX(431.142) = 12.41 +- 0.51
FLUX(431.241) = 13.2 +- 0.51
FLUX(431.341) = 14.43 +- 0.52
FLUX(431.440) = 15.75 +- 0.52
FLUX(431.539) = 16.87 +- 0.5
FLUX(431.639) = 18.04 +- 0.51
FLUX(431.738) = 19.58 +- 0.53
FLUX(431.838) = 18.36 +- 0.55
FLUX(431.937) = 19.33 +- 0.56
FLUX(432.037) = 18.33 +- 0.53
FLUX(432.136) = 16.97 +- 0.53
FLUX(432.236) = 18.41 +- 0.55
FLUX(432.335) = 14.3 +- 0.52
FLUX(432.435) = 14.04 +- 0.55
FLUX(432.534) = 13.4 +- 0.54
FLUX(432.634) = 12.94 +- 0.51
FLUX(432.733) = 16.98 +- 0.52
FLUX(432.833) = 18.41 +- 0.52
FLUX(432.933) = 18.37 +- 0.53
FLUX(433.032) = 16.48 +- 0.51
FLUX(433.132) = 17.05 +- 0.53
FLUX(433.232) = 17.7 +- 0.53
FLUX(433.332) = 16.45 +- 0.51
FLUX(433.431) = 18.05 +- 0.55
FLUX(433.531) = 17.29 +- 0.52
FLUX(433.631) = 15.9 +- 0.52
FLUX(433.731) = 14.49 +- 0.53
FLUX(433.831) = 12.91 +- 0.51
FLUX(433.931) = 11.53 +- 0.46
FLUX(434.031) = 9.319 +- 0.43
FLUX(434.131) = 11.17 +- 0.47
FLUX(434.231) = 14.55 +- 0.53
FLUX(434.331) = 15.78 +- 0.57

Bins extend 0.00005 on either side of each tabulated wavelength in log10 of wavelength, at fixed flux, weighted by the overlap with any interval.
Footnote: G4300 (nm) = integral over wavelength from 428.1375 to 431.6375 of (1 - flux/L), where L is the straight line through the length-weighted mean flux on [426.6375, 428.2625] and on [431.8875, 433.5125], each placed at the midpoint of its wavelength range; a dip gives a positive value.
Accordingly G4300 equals 0.40 nm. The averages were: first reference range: 16.4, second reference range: 16.7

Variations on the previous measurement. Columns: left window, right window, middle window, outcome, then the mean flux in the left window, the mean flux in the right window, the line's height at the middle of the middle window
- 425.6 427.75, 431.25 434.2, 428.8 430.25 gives 0.14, 16.5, 15.9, 16.2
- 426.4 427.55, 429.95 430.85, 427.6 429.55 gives -0.25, 16.1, 12.9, 14.6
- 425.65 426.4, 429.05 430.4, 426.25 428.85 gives -0.10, 17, 14.4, 15.9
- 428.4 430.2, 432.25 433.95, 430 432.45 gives 0.09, 15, 15.8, 15.4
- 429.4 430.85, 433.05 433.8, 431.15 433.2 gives -0.13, 13.7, 16.6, 15.5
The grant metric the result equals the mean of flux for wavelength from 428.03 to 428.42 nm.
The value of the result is 17.4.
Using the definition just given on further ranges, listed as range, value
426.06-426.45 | 16.8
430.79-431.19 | 11.9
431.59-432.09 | 18.7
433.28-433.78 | 16.4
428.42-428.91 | 15.8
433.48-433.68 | 16.6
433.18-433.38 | 17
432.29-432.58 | 13.9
